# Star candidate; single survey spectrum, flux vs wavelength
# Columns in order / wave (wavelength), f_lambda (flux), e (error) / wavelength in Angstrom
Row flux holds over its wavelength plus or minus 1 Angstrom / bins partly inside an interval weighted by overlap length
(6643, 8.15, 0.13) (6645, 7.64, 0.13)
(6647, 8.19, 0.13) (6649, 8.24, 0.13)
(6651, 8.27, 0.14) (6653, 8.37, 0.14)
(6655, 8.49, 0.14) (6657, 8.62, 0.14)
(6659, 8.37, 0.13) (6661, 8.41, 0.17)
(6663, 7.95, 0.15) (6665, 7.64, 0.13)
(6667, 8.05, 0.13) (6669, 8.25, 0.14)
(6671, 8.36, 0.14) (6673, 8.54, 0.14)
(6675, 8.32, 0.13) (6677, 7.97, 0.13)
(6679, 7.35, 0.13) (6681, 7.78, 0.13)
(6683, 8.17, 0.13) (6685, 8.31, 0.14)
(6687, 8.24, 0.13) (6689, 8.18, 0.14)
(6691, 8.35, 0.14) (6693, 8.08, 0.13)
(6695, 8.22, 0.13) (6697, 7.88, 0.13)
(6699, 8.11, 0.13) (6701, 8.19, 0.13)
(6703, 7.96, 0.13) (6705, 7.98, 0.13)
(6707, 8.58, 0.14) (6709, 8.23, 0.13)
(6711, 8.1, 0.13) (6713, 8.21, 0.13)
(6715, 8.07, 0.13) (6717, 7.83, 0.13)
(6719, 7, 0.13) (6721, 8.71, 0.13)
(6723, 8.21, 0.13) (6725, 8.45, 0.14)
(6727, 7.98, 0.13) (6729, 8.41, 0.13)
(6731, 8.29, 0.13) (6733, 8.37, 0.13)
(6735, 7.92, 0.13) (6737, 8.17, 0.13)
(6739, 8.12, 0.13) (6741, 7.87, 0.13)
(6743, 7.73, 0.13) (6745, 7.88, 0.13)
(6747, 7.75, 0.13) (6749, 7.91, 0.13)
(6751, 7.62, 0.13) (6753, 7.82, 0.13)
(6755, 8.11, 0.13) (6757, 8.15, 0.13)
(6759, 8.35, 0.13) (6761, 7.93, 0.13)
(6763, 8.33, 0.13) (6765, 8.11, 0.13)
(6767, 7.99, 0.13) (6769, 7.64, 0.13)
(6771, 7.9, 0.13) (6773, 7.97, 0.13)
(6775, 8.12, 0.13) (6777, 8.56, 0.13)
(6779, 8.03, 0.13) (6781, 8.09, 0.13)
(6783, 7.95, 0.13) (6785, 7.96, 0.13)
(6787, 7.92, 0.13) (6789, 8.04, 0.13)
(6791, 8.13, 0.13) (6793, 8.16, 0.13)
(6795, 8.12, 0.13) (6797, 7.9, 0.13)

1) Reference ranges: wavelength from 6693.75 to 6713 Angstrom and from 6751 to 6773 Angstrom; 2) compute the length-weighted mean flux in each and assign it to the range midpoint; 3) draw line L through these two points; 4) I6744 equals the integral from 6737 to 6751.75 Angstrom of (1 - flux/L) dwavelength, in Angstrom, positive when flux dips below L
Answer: 0.34 Angstrom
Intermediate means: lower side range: 8.14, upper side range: 8.01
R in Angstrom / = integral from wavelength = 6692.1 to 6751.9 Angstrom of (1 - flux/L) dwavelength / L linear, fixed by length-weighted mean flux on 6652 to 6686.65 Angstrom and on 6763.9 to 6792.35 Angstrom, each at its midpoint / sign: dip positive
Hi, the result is 0.3 Angstrom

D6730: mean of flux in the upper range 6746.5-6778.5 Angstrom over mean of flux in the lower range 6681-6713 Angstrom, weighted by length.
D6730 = 1.0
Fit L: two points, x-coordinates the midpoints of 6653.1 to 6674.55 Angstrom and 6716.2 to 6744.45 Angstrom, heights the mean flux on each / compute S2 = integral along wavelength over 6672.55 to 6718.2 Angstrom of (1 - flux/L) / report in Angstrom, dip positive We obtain 0.4 Angstrom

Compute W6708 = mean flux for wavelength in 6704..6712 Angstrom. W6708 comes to 8.22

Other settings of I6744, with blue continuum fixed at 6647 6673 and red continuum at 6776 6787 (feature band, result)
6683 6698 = 0.07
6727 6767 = 0.51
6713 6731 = 0.17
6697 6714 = 0.10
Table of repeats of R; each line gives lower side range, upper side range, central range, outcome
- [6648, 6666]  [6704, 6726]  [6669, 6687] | 0.21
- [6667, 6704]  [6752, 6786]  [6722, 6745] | -0.11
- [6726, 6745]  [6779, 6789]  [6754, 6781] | -0.23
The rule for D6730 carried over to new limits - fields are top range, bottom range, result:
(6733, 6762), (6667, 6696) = 0.98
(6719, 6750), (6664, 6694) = 1.00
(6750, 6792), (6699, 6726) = 0.99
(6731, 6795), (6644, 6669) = 0.98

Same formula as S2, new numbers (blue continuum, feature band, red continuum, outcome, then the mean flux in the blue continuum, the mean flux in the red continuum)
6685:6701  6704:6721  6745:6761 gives 0.1 Angstrom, 8.16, 7.95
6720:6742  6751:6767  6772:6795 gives 0.1 Angstrom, 8.23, 8.09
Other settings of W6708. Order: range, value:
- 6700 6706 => 8.04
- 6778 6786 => 8.01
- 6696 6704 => 8.04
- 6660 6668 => 8.01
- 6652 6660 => 8.46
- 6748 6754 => 7.78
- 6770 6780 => 8.12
